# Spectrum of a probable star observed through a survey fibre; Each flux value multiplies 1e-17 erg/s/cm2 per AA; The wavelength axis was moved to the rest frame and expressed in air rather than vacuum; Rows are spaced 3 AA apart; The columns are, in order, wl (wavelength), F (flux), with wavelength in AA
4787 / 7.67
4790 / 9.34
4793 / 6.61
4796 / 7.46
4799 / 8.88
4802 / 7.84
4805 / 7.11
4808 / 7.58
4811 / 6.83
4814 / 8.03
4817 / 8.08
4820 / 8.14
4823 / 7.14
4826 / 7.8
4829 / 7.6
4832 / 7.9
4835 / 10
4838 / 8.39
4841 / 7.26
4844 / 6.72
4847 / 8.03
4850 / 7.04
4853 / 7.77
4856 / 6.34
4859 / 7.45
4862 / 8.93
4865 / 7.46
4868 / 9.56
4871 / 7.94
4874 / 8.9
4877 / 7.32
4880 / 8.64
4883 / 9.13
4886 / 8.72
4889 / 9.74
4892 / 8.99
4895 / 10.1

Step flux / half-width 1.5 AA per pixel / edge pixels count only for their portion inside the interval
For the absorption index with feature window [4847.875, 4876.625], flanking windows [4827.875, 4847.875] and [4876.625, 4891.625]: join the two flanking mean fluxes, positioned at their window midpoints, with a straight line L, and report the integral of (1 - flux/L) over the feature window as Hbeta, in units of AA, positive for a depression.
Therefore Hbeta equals 1.8 AA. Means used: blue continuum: 7.99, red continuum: 8.84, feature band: 7.91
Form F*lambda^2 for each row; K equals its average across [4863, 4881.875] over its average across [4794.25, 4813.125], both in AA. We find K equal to 1.1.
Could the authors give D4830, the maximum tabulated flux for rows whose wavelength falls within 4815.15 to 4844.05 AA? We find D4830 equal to 10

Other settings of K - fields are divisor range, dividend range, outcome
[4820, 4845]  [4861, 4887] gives 1.10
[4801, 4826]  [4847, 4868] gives 1.03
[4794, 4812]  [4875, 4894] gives 1.20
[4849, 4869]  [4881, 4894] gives 1.19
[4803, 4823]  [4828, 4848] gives 1.06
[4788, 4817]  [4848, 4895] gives 1.10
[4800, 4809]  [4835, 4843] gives 1.09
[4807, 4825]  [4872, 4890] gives 1.17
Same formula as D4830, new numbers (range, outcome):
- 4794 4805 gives 8.88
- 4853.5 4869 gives 9.56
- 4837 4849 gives 8.39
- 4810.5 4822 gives 8.14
